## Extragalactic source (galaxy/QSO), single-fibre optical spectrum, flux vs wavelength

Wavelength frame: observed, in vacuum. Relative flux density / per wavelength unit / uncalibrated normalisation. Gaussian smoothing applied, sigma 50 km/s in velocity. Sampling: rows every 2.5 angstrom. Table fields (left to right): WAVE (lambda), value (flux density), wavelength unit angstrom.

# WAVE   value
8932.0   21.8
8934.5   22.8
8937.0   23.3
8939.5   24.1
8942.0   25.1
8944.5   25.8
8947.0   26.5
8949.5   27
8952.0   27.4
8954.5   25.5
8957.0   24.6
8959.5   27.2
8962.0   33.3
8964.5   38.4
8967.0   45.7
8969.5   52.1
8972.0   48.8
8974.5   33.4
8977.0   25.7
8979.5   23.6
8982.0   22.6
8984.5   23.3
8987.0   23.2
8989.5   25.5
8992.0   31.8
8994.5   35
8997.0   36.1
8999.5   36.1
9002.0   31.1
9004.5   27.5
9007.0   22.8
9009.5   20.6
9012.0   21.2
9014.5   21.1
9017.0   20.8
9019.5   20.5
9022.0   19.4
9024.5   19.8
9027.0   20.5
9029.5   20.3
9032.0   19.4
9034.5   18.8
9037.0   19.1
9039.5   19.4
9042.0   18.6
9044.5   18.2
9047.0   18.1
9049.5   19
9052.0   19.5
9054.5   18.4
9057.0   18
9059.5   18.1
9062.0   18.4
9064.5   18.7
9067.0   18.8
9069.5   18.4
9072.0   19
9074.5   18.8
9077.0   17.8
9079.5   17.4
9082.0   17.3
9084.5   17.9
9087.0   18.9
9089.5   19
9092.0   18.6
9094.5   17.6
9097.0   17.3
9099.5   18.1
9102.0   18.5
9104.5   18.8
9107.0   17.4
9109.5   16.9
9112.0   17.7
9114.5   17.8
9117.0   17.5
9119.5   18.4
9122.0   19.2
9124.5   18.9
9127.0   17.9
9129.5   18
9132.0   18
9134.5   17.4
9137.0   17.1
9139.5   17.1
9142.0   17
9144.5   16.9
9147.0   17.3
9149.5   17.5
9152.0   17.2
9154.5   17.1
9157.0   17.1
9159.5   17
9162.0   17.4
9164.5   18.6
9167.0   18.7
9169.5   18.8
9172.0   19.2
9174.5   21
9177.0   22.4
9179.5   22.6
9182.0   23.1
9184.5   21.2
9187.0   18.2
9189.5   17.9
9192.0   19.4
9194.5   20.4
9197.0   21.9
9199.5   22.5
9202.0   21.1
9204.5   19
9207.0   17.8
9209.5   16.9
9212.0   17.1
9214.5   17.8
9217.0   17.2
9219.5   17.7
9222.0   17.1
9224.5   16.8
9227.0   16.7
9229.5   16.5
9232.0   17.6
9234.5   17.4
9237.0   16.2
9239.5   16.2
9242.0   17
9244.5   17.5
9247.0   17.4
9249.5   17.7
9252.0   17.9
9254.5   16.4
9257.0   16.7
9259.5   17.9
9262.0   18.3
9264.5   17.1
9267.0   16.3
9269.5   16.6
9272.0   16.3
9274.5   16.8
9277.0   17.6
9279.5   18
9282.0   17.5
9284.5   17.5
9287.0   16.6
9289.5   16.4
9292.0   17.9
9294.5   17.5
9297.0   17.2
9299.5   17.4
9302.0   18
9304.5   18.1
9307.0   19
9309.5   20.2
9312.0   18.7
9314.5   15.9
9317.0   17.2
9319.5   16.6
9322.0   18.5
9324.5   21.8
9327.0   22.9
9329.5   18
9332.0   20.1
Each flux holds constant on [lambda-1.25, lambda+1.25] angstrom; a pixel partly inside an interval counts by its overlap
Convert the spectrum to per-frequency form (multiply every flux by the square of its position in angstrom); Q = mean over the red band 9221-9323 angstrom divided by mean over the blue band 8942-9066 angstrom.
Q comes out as 0.72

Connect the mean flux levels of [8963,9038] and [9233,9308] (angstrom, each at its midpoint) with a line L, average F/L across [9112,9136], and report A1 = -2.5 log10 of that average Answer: 0.25 mag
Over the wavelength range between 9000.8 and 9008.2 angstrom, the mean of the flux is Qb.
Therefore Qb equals 27.1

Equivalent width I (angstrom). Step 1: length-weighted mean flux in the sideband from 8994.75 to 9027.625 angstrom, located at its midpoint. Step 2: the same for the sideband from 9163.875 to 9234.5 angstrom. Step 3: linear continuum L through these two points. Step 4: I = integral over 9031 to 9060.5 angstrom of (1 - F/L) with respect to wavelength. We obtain 6.3 angstrom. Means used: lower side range 24.8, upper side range 19.1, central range 18.7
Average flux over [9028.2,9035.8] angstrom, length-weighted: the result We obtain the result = 19.5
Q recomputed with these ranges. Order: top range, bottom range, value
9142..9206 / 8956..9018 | 0.67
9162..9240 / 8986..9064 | 0.88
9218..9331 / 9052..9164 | 1.02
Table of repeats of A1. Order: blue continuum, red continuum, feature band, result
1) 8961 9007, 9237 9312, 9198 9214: 0.11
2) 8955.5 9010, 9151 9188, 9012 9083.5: 0.39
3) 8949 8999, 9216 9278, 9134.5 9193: 0.15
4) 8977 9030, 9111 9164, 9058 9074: 0.16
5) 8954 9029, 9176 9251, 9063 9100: 0.32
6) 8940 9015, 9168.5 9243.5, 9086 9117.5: 0.30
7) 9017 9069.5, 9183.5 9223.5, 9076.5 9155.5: 0.07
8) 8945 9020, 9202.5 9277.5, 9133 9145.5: 0.27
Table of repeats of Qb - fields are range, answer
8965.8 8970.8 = 48.9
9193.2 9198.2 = 21.1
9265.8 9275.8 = 16.5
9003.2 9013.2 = 23.1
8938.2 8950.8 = 25.7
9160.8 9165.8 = 18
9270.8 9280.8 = 17.2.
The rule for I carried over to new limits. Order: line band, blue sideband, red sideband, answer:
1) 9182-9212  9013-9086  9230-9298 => -3.35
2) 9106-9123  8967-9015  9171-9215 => 4.33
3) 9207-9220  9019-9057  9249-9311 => 0.43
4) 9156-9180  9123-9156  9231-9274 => -2.49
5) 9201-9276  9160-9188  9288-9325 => 6.83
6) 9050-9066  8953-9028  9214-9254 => 4.33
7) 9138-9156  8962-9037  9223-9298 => 3.78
